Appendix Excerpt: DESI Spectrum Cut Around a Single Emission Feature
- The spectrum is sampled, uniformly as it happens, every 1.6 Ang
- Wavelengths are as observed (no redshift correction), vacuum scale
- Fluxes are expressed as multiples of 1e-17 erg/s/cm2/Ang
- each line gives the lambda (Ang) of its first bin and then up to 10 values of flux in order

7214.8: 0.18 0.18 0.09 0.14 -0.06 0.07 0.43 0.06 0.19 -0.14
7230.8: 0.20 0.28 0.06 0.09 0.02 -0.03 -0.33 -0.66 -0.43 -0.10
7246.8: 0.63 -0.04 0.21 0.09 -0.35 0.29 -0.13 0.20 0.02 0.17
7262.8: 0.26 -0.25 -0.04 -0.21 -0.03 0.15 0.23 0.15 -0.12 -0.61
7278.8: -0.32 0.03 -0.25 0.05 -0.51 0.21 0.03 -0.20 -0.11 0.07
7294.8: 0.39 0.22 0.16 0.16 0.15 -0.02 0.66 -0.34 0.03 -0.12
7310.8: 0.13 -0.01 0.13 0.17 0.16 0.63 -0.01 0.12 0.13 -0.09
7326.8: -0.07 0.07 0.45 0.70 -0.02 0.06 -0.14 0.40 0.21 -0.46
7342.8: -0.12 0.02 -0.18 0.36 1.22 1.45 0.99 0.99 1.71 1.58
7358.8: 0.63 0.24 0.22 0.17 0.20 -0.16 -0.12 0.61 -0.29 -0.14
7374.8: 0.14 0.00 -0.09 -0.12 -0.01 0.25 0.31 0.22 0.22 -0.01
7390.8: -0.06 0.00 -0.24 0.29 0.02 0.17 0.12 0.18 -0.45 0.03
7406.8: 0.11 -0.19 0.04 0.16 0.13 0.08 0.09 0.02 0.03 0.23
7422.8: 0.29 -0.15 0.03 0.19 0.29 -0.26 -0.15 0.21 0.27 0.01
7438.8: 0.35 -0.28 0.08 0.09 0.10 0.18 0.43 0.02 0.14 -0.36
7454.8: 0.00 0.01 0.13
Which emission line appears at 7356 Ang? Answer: [O II] 3727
